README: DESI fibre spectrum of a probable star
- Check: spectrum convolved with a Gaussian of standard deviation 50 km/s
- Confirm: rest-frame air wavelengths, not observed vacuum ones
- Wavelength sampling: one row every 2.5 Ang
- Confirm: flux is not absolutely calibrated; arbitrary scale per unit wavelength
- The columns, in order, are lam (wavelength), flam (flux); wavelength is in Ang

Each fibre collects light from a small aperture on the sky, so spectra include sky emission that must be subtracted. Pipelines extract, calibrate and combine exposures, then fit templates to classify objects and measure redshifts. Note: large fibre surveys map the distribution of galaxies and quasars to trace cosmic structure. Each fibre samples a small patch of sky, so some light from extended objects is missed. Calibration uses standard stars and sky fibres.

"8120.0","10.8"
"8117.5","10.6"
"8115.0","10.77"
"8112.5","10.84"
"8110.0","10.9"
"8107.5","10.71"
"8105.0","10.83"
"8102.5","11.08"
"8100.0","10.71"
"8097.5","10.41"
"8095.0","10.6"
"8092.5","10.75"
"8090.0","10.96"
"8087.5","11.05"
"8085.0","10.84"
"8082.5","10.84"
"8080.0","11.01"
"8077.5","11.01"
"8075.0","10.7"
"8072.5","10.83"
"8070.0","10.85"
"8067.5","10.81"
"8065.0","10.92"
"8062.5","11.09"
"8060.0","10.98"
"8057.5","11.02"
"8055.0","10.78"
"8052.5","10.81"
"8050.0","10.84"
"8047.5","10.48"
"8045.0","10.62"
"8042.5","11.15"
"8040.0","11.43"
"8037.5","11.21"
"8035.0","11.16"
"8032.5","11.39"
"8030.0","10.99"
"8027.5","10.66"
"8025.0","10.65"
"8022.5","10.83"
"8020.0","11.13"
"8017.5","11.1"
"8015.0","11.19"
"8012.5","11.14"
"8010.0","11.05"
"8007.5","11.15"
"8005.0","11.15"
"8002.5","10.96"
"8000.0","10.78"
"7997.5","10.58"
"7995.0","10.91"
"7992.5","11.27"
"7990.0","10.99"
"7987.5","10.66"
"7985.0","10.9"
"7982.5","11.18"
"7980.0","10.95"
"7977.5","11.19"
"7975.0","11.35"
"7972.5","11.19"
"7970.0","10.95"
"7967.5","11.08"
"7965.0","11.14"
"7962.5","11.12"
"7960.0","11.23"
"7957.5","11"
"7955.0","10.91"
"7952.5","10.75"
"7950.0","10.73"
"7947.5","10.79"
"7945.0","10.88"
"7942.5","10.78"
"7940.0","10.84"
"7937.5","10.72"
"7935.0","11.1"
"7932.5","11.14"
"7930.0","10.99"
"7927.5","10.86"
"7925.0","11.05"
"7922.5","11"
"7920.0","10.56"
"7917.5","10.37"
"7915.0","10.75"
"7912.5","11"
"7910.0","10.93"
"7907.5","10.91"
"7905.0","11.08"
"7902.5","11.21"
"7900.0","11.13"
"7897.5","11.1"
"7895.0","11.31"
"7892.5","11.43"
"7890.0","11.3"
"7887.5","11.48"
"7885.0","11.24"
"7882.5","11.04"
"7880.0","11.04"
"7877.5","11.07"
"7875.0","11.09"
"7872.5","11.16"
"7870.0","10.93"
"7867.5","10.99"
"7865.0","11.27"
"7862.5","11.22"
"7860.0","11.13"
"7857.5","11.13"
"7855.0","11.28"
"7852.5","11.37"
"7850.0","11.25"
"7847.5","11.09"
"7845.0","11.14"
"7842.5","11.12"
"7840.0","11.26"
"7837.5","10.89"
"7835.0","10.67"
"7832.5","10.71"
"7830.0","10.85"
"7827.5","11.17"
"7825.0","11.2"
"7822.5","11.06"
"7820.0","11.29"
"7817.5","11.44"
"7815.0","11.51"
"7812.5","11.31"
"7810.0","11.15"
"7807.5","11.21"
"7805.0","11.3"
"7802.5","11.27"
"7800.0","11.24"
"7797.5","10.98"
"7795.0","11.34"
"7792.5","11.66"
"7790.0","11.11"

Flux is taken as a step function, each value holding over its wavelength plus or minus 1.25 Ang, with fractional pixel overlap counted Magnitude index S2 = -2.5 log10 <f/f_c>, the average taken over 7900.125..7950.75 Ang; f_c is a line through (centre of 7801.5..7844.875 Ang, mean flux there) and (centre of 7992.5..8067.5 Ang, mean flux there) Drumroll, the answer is 0.016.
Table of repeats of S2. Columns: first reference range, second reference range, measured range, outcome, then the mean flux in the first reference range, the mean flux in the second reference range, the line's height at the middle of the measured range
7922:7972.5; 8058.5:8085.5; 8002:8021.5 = -0.02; 11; 10.9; 10.9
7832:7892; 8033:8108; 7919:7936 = 0.01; 11.1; 10.9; 11.1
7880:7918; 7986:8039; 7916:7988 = 0.01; 11.1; 11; 11.1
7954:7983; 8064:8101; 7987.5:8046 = 0.00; 11.1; 10.8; 11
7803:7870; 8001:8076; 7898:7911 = 0.00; 11.2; 11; 11.1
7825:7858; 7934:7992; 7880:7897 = -0.02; 11.1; 11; 11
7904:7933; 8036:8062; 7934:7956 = 0.01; 10.9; 10.9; 10.9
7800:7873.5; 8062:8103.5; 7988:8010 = 0.00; 11.2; 10.8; 10.9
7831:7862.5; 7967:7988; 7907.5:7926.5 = 0.03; 11.1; 11.1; 11.1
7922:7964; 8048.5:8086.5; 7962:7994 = -0.01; 10.9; 10.9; 10.9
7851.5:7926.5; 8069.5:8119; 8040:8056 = 0.00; 11.1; 10.8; 10.9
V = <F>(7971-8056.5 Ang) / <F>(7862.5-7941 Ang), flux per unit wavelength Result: 1.00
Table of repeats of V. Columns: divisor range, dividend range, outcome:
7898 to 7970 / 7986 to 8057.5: 1.00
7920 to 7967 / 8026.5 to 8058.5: 1.00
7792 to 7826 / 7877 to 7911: 0.99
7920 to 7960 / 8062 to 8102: 0.99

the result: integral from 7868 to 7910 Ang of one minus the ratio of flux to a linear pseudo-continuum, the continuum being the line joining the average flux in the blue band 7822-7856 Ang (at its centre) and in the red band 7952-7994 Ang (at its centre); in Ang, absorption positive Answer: -0.31 Ang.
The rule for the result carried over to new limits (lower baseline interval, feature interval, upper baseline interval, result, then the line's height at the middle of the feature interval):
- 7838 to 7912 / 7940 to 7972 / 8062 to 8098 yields 0.3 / 11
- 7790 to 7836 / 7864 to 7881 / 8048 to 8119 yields 0.1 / 11.1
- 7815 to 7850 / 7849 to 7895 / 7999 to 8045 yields -0.5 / 11.1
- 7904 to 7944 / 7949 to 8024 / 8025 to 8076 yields -0.8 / 10.9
